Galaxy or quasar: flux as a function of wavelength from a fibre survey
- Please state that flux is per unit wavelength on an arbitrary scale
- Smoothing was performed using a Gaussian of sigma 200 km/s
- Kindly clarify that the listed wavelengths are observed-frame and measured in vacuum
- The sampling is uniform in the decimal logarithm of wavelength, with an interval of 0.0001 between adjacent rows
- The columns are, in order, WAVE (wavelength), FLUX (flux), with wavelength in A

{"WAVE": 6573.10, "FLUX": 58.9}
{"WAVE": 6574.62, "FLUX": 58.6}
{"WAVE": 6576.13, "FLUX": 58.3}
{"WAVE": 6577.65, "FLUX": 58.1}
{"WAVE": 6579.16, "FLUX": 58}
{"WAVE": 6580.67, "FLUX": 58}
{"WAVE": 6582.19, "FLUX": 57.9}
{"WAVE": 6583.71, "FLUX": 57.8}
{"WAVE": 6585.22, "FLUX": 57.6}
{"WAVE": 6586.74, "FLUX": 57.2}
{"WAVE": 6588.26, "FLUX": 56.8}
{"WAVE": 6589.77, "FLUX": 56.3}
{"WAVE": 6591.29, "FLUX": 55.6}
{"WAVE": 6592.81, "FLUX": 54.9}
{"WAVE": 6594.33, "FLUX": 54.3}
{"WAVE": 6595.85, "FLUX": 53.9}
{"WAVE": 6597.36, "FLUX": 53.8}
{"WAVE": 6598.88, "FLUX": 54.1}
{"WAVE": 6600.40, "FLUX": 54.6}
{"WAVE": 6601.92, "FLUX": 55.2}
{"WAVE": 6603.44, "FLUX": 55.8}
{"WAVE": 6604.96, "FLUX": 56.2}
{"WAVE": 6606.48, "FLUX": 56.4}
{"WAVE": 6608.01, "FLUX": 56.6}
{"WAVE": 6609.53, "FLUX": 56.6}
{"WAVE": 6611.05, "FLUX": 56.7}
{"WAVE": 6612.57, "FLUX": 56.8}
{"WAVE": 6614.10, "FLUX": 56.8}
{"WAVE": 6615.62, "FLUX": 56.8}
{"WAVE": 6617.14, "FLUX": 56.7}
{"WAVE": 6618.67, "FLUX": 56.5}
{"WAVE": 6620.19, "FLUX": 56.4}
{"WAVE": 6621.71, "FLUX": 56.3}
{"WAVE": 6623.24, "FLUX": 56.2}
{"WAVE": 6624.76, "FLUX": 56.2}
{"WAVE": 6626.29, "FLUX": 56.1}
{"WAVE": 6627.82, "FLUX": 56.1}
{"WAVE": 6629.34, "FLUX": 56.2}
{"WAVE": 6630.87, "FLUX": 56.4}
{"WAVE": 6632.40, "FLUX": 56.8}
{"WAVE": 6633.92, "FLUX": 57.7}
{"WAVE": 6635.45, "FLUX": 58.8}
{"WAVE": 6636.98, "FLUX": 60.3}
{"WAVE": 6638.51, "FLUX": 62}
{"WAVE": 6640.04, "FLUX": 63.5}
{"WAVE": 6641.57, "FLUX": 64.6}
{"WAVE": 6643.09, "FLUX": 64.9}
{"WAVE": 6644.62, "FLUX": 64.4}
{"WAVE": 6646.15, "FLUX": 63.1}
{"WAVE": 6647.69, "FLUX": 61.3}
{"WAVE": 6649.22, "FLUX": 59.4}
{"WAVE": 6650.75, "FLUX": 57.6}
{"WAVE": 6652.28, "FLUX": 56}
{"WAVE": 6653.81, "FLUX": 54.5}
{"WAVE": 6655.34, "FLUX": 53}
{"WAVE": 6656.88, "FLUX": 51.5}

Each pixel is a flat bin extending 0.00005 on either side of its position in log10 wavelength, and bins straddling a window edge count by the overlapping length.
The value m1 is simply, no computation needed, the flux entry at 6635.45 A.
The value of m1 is 58.8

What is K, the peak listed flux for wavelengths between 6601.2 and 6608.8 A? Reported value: 56.6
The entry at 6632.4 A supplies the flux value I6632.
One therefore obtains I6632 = 56.8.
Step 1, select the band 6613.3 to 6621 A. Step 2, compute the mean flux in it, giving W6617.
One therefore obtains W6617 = 56.7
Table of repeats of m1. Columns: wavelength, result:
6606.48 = 56.4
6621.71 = 56.3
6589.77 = 56.3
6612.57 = 56.8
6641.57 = 64.6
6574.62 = 58.6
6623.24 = 56.2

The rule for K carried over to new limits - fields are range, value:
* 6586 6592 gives 57.2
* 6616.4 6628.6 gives 56.7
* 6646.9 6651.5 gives 61.3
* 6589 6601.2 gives 56.3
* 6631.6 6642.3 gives 64.6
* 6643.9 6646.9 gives 64.4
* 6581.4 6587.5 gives 57.9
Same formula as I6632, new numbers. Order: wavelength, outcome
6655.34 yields 53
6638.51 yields 62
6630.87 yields 56.4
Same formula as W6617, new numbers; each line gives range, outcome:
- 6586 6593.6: 56.1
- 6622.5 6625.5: 56.3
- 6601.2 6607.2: 55.9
